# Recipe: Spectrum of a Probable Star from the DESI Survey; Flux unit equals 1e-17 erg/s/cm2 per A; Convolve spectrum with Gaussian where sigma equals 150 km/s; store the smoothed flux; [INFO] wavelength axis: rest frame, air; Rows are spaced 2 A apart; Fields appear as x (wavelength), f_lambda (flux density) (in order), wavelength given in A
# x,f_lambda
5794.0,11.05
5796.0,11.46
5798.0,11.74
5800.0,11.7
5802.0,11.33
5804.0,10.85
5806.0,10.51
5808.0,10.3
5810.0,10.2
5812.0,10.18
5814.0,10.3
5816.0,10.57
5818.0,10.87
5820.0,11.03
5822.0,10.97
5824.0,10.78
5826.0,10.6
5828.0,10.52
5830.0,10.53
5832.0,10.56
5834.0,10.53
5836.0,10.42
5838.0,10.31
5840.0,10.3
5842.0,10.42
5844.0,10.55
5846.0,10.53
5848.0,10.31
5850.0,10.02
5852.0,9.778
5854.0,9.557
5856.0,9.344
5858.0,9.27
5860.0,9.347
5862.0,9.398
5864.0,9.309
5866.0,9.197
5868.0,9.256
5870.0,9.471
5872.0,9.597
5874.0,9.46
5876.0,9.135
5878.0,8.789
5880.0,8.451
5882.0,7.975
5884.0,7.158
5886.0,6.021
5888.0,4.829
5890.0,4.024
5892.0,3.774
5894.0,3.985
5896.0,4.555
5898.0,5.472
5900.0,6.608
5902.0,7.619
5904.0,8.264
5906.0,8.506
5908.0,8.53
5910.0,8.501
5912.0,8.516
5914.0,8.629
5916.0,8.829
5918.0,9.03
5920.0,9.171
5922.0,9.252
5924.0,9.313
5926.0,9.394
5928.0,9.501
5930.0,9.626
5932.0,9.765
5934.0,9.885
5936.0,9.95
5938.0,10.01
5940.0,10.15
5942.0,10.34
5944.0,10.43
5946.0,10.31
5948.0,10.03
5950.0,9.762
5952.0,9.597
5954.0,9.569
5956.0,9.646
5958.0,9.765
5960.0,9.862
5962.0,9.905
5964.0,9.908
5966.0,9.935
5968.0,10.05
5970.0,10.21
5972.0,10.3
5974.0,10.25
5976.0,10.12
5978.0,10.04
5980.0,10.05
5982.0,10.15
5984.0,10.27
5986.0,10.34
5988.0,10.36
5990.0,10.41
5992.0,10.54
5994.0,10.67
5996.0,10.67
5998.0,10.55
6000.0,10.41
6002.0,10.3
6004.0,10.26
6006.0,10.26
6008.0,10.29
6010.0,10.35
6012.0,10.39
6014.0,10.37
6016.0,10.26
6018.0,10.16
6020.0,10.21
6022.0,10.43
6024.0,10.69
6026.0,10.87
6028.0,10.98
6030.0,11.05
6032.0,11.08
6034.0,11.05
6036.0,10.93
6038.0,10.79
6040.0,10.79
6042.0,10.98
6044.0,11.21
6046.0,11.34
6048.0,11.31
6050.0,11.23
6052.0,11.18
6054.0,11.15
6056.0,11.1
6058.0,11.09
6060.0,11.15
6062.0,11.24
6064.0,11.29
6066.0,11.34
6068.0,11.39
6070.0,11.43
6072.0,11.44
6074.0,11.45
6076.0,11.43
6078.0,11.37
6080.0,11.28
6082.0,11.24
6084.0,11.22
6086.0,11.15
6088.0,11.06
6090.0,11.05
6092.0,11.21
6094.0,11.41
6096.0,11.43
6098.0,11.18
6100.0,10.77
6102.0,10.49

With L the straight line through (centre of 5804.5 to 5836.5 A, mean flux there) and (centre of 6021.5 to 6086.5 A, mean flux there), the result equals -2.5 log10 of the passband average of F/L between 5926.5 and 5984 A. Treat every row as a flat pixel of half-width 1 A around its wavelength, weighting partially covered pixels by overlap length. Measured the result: 0.097 mag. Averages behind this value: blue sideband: 10.6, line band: 9.97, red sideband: 11.1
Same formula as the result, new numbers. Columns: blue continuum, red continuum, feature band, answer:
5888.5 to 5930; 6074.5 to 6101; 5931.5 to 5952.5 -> -0.212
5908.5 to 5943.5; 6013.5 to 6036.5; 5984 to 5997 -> -0.026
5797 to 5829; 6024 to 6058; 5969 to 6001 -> 0.067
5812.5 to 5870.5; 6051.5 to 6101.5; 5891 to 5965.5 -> 0.196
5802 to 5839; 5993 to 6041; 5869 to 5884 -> 0.192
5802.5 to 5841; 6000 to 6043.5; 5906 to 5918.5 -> 0.219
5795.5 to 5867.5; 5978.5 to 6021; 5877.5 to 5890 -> 0.443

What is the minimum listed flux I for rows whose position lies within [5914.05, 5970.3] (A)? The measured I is 8.829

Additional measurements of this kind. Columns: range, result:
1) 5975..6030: 10.04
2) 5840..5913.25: 3.774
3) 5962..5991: 9.905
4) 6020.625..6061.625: 10.43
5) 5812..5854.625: 9.557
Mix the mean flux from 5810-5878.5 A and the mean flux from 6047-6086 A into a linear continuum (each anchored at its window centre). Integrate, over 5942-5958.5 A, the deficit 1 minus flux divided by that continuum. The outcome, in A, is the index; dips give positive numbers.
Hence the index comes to 1.1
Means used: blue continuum 10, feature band 9.92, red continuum 11.3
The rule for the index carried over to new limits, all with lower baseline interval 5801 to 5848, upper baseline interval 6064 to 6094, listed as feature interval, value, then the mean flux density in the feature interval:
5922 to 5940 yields 1.97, 9.68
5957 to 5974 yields 1.49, 10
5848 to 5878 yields 3.46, 9.45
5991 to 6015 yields 1.42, 10.4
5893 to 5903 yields 4.76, 5.65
